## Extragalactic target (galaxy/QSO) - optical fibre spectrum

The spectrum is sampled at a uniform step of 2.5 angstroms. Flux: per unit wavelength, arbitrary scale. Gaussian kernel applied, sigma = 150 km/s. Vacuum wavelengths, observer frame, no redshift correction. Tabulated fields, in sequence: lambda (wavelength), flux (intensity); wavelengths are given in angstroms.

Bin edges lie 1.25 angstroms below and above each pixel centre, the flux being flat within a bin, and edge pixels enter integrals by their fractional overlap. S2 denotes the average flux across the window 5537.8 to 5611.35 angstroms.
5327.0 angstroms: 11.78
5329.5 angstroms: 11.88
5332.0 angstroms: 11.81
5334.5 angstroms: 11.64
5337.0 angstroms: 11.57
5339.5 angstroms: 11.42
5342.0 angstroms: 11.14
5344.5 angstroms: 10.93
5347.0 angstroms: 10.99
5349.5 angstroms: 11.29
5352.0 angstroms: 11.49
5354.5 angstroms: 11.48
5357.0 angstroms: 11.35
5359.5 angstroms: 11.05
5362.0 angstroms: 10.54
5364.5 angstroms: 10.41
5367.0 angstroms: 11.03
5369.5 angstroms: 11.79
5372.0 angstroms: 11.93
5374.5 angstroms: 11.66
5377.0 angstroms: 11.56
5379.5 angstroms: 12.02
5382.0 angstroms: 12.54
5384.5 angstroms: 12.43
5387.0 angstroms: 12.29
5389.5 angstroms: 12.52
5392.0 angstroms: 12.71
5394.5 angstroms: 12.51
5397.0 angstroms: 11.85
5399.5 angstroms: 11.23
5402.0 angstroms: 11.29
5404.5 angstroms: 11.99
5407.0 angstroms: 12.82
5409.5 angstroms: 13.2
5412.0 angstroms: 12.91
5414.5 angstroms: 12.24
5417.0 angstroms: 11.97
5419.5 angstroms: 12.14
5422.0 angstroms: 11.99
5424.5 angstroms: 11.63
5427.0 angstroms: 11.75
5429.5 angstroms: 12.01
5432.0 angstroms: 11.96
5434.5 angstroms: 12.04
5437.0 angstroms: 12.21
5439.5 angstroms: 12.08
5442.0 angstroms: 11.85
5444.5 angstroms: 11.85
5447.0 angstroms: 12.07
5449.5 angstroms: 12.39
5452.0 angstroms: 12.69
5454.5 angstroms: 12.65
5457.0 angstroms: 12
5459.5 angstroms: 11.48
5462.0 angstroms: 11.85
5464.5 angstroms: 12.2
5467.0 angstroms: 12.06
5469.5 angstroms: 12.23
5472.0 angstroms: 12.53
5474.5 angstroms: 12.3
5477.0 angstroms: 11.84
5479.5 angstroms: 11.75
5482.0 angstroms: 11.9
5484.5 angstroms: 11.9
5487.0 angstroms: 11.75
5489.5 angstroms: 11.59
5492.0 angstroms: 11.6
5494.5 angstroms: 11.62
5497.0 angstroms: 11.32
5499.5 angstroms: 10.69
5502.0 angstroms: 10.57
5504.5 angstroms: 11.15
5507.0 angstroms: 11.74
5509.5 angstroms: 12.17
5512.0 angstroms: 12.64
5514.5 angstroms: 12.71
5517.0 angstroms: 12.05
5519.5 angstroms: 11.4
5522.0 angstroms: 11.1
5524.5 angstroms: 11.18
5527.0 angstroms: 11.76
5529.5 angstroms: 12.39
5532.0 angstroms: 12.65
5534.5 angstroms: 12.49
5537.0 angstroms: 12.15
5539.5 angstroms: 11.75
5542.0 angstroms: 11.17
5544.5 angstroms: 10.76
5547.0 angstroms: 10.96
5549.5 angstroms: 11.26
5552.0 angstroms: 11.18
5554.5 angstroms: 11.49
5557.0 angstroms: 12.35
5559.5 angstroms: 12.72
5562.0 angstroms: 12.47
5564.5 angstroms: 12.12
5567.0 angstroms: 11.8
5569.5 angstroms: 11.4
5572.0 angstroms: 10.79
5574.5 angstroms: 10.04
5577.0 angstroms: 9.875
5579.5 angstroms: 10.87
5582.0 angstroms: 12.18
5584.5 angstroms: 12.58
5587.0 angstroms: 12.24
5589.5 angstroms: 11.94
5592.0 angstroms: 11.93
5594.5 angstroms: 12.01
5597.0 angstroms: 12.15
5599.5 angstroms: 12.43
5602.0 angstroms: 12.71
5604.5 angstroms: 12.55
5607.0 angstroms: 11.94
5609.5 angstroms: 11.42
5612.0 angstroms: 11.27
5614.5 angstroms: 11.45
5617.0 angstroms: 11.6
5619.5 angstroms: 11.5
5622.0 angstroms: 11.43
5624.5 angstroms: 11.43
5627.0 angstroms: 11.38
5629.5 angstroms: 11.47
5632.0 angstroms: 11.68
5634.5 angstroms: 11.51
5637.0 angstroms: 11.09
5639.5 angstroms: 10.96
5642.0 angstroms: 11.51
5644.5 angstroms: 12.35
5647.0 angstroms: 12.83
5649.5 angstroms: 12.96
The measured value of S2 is 11.7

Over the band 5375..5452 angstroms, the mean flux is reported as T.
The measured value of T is 12.1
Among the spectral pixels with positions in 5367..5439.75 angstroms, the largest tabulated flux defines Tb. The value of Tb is 13.2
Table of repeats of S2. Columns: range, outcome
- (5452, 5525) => 11.8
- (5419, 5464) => 12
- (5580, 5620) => 12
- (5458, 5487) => 12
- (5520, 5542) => 11.9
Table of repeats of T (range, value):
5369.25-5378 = 11.7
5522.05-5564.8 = 11.8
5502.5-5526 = 11.8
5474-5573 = 11.7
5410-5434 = 12.1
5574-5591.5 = 11.5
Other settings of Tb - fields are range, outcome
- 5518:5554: 12.65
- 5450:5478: 12.69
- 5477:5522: 12.71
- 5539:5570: 12.72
